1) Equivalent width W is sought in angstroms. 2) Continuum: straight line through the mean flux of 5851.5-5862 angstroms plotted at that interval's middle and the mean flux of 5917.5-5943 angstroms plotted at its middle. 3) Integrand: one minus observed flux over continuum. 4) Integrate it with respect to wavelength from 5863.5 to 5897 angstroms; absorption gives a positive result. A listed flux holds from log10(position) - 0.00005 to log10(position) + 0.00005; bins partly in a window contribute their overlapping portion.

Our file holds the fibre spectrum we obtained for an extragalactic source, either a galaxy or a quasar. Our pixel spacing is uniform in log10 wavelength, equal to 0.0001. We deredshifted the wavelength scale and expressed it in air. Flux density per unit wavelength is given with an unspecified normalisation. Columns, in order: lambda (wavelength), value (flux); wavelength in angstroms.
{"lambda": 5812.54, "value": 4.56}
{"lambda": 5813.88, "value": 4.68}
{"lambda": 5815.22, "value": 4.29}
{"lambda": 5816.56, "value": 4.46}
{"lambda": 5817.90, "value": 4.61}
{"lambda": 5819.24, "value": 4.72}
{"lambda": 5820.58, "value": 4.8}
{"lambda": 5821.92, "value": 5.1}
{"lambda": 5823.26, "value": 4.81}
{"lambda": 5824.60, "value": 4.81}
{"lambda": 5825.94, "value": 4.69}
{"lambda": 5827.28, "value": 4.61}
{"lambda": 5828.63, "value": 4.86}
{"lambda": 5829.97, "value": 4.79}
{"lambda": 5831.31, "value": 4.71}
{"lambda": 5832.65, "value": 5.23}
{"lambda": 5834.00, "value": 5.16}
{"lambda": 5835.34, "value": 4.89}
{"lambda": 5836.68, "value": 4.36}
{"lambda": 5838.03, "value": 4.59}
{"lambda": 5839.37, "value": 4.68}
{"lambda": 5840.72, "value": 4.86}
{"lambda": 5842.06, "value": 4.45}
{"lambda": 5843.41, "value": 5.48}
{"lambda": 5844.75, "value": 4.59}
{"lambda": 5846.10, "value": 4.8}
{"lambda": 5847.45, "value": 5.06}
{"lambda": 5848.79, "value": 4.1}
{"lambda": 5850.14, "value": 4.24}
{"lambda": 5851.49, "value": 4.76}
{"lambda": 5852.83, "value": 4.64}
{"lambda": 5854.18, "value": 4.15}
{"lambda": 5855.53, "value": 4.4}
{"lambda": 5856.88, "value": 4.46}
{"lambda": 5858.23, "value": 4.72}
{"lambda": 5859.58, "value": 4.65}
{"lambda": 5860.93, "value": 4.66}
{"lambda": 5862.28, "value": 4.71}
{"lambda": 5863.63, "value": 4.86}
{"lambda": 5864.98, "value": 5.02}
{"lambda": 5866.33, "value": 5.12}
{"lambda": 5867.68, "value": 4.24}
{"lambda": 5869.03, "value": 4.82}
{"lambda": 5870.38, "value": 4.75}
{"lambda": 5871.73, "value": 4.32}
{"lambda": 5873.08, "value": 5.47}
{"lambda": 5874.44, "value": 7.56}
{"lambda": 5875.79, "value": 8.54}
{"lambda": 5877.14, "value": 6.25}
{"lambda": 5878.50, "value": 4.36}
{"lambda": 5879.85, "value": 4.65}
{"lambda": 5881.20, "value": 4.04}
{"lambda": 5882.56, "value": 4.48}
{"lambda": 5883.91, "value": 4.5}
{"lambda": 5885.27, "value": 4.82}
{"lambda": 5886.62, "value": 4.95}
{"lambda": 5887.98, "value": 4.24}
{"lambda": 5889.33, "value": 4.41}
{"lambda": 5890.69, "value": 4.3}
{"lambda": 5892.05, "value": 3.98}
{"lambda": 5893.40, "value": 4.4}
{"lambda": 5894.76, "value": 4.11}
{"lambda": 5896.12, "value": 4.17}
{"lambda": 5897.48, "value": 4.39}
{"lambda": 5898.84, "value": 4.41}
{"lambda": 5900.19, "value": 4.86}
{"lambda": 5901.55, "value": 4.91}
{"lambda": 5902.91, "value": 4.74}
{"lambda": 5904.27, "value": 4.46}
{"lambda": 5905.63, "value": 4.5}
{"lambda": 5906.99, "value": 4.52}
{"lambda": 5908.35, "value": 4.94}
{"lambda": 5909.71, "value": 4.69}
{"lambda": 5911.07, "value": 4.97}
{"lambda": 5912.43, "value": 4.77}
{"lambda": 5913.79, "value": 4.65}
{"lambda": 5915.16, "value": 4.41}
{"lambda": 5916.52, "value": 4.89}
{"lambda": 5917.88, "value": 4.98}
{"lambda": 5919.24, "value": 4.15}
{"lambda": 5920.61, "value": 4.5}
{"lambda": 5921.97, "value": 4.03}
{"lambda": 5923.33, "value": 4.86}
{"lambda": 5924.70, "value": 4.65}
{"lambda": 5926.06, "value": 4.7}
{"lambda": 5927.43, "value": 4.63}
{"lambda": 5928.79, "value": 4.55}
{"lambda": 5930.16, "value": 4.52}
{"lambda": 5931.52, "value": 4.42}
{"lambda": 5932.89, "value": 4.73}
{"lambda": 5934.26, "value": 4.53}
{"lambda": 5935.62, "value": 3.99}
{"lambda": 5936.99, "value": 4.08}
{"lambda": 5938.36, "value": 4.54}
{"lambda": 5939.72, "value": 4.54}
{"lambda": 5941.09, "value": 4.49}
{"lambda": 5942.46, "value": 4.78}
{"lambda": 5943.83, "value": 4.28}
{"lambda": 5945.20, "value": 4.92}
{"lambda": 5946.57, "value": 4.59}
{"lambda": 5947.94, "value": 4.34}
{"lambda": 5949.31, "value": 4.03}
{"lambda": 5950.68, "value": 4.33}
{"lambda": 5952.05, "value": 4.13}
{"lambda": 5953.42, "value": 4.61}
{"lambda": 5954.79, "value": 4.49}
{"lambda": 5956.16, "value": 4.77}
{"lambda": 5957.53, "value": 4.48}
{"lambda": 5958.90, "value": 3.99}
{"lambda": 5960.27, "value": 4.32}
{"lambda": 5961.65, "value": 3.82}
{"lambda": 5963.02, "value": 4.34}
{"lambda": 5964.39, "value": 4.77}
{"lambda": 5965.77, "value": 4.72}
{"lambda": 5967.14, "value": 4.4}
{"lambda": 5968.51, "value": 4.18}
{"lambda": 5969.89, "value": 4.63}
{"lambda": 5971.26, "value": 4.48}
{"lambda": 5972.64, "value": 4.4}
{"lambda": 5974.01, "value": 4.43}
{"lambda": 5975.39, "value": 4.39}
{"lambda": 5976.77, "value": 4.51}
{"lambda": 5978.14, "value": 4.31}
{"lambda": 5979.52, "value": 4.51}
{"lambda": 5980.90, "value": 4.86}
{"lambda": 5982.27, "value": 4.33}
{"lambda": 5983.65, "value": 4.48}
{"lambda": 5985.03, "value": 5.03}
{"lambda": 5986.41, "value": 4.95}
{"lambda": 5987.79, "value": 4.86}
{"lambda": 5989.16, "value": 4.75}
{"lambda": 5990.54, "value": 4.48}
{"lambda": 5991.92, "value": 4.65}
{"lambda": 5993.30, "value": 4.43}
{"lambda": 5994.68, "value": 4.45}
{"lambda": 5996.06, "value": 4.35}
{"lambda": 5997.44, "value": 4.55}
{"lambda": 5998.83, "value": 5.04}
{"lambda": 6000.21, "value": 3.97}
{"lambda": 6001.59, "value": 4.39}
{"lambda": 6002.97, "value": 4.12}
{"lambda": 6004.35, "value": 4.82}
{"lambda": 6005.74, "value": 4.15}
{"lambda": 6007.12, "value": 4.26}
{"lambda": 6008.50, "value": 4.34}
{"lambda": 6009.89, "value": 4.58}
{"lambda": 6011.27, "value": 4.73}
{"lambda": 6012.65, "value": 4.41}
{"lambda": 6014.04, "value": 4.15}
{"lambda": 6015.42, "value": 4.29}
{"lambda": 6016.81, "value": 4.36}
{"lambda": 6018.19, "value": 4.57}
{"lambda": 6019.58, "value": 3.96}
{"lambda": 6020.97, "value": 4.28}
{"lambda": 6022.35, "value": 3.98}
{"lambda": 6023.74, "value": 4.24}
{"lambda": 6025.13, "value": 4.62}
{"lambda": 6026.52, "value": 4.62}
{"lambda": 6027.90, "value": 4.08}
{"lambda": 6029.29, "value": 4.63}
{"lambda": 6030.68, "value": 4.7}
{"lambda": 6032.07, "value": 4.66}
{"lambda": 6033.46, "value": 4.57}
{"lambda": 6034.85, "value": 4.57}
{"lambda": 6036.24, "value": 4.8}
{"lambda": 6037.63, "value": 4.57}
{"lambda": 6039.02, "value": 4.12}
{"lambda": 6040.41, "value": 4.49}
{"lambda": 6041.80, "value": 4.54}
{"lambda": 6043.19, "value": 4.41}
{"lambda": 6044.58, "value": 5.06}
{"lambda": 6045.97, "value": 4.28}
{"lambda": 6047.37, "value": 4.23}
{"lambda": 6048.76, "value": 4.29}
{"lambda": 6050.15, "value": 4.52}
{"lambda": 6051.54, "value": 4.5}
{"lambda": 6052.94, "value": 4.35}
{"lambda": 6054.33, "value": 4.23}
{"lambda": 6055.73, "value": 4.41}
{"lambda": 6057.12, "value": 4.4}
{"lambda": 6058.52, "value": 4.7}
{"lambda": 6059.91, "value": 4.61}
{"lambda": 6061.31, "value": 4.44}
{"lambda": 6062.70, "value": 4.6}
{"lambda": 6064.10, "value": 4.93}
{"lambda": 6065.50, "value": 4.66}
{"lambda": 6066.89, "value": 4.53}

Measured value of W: -2.6 angstroms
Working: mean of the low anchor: 4.55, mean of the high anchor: 4.5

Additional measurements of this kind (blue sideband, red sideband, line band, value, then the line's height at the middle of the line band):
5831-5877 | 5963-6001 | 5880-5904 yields 1.79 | 4.82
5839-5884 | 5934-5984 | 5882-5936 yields 1.41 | 4.67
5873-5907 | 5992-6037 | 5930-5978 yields 2.11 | 4.63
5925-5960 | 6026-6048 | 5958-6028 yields 0.80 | 4.49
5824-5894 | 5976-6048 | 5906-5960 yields 1.51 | 4.65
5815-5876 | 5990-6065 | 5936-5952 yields 0.70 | 4.63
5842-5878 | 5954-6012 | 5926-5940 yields 0.70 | 4.7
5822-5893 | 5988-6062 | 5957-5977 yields 0.83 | 4.58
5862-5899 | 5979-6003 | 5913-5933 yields 0.75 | 4.75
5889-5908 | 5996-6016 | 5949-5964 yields 0.38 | 4.43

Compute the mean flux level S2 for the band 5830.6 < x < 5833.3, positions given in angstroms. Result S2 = 4.98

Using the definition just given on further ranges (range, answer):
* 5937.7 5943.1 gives 4.59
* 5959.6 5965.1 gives 4.31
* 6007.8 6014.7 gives 4.44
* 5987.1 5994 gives 4.64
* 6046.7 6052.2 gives 4.39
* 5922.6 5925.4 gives 4.74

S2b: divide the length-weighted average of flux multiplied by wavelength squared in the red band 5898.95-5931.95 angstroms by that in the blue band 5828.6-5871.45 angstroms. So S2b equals 1.0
